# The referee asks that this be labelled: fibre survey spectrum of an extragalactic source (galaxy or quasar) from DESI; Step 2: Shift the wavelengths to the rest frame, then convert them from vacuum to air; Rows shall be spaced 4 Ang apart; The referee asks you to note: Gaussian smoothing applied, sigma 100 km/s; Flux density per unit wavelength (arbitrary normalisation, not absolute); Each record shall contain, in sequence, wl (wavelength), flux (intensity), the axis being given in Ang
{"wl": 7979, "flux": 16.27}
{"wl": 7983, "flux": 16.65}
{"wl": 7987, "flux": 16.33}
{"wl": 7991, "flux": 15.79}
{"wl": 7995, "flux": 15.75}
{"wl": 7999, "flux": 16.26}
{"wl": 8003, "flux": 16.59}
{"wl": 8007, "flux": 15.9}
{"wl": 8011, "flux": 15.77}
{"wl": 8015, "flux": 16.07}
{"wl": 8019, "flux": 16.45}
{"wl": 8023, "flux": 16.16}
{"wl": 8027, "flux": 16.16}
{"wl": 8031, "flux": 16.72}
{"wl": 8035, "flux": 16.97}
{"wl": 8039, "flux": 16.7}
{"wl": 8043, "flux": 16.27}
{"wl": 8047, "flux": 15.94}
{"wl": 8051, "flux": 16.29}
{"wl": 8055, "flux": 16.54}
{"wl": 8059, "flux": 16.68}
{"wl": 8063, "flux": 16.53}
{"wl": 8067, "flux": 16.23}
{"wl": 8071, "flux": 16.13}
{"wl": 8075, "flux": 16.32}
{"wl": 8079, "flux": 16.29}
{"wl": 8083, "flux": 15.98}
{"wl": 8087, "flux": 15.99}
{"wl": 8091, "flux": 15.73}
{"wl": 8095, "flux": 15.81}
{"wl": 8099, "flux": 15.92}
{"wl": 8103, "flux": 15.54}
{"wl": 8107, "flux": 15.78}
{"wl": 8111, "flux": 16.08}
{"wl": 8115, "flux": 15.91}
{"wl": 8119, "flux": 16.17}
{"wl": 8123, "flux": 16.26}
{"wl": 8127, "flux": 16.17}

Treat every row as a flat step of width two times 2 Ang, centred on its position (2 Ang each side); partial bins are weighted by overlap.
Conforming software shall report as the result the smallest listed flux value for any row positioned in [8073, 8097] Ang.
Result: 15.73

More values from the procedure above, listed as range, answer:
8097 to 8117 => 15.54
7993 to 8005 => 15.75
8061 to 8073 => 16.13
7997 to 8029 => 15.77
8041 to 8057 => 15.94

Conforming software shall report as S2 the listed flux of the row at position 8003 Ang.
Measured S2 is 16.59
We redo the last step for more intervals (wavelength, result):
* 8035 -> 16.97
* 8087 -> 15.99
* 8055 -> 16.54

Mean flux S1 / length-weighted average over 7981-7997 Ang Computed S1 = 16.1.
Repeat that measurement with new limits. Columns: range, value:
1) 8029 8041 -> 16.8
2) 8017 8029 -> 16.3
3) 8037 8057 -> 16.3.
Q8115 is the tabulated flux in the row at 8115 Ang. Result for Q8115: 15.91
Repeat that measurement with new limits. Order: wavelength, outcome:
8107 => 15.78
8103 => 15.54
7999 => 16.26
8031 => 16.72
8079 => 16.29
